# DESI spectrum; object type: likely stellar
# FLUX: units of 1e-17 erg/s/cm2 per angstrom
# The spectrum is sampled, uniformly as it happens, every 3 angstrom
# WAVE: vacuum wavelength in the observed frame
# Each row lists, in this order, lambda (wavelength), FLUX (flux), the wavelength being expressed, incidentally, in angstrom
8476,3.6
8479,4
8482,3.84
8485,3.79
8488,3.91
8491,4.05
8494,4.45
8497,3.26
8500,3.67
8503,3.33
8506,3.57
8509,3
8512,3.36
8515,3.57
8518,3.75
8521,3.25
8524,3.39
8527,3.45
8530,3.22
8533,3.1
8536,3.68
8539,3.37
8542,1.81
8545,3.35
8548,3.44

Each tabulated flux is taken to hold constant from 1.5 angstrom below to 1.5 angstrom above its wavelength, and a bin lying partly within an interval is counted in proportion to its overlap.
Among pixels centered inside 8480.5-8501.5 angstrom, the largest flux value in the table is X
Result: 4.45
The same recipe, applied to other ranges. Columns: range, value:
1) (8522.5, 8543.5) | 3.68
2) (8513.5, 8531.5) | 3.75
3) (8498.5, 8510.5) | 3.67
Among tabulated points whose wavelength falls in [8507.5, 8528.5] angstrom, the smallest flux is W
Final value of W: 3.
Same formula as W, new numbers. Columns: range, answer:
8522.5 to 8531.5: 3.22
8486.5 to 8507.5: 3.26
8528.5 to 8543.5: 1.81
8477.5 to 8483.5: 3.84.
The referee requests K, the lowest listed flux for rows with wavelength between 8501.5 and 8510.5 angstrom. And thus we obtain 3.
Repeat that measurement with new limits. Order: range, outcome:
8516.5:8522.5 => 3.25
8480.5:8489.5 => 3.79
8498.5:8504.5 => 3.33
